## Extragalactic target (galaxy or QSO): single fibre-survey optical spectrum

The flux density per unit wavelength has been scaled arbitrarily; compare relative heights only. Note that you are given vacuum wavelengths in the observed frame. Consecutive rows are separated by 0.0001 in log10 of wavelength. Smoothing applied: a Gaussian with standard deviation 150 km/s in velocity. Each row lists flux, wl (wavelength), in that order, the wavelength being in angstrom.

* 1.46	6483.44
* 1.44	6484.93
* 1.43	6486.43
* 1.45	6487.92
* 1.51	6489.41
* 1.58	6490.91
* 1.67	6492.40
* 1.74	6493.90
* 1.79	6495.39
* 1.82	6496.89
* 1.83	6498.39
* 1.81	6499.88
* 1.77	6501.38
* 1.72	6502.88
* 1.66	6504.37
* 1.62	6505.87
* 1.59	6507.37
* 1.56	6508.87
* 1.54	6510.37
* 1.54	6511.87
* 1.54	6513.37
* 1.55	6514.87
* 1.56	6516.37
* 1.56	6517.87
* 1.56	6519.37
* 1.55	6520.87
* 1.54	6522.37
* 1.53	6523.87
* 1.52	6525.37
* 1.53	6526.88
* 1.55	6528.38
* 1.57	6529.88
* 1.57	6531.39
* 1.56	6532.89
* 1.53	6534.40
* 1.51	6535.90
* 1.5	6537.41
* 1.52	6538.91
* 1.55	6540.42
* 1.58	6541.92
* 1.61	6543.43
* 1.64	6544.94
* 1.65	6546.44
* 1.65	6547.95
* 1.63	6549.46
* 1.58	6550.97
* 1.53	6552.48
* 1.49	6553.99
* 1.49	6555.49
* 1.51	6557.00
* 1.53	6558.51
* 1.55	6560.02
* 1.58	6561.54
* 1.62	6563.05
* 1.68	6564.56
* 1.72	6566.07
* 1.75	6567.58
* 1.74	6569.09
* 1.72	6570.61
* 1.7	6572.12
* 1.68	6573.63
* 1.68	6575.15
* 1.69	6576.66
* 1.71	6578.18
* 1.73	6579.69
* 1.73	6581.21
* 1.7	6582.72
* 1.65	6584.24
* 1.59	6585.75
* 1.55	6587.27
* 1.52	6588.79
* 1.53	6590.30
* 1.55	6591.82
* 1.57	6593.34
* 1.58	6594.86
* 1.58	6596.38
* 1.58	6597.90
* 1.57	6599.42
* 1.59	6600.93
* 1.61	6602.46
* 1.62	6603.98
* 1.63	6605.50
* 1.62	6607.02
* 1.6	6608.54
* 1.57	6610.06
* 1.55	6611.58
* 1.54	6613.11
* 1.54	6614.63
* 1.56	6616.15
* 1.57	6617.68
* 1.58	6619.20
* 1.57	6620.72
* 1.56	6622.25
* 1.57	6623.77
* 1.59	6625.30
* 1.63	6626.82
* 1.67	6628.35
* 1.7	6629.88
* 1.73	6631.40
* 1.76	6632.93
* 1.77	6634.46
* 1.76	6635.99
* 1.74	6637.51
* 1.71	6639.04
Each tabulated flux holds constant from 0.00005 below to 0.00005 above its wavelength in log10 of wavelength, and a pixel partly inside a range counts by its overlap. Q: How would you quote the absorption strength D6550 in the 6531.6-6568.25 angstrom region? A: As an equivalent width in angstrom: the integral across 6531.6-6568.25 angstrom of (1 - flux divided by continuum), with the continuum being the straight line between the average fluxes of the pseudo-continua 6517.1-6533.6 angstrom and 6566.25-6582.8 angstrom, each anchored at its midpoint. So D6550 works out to 1.1 angstrom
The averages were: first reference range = 1.55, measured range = 1.58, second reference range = 1.71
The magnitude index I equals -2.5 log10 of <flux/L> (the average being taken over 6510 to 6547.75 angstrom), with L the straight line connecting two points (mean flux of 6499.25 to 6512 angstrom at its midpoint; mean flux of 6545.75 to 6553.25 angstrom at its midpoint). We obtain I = 0.05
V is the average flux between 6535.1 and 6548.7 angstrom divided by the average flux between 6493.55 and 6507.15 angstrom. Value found 0.90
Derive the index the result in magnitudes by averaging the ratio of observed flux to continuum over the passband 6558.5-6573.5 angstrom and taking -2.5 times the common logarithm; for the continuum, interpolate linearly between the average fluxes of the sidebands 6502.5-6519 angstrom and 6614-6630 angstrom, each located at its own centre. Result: -0.05 mag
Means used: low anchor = 1.58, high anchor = 1.59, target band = 1.67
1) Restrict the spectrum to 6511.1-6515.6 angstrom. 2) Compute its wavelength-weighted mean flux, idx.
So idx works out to 1.54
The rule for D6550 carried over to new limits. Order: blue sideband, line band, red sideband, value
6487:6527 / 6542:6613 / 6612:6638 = 0.6 angstrom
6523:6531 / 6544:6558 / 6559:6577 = 0.4 angstrom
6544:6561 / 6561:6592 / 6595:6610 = -1.5 angstrom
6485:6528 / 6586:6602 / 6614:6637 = 0.7 angstrom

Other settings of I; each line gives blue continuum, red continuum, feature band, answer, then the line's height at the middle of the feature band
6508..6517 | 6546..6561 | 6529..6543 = 0.01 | 1.55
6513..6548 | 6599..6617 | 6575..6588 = -0.06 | 1.57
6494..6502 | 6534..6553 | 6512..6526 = 0.10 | 1.7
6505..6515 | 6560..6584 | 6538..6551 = 0.02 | 1.63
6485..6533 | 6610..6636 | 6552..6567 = 0.03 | 1.61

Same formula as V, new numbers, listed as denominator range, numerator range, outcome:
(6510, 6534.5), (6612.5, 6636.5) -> 1.05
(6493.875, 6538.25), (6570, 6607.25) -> 1.01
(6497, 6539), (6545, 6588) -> 1.03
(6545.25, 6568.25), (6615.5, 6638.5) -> 1.03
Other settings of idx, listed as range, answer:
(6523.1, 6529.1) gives 1.53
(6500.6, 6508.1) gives 1.67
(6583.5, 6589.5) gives 1.58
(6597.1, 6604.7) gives 1.59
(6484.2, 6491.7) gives 1.48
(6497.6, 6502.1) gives 1.8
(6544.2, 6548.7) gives 1.65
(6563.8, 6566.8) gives 1.7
